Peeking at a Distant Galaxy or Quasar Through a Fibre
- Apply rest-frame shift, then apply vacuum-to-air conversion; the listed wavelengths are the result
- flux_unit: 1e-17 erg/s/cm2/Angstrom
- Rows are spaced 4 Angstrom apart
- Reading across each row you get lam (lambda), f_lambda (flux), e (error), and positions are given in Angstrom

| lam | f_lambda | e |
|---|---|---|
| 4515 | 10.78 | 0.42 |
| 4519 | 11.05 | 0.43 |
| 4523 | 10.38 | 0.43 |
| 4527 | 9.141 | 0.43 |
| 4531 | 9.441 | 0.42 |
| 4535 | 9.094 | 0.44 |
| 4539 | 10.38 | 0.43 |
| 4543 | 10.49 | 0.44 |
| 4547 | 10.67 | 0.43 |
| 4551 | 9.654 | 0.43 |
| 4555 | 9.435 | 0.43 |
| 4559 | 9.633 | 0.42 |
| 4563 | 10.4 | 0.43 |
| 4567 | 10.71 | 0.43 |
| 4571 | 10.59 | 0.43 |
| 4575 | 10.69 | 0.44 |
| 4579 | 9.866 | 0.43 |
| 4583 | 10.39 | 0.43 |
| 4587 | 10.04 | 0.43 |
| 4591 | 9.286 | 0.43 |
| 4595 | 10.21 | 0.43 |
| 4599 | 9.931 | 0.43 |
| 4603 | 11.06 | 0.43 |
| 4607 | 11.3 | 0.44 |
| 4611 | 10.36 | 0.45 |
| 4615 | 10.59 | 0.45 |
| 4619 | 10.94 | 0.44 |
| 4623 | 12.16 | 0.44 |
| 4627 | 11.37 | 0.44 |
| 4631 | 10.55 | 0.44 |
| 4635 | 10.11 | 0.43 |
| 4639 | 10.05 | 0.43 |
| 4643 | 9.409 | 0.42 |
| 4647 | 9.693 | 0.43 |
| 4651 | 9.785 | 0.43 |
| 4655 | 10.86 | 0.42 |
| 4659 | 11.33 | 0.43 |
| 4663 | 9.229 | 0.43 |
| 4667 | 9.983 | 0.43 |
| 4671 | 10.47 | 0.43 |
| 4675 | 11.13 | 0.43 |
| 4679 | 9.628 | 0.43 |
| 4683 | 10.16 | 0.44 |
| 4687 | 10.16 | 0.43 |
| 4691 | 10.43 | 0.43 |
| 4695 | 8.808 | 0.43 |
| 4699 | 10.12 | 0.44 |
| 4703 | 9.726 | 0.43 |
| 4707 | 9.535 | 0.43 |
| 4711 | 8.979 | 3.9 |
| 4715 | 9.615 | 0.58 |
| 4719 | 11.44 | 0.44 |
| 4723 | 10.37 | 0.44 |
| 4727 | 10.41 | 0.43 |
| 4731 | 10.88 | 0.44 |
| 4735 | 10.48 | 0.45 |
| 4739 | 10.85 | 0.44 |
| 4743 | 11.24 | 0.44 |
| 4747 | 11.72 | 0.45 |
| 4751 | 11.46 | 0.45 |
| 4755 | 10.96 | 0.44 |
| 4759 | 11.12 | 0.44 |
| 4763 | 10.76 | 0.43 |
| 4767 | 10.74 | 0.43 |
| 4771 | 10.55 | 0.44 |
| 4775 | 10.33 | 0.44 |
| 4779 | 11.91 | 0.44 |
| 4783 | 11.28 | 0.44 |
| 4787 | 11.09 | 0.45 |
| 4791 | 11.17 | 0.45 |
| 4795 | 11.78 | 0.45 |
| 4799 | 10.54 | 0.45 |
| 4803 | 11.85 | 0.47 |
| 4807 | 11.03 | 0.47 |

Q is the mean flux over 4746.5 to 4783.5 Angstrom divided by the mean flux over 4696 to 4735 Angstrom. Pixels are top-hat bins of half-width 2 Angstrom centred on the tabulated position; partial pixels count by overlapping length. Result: 1.09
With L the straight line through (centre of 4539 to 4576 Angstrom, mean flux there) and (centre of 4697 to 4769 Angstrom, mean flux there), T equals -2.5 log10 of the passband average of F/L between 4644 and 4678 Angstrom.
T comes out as 0.02 mag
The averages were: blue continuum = 10.2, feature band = 10.3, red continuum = 10.6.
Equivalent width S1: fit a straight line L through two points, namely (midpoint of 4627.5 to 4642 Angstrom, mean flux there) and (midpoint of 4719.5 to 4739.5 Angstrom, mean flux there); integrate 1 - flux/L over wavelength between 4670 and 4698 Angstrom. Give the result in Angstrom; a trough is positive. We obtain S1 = 1.0 Angstrom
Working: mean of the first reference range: 10.3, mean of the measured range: 10.1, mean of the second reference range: 10.6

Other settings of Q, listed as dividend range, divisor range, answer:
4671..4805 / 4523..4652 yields 1.04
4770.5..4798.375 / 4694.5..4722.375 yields 1.14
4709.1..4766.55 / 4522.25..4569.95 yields 1.08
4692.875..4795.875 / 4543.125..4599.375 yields 1.05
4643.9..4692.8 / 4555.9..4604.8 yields 1.00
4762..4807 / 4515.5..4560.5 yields 1.11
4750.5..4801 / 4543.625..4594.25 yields 1.09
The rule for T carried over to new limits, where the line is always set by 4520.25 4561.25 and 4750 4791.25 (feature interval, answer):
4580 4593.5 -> 0.02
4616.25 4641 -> -0.06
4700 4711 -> 0.12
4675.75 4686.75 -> 0.05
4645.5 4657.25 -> 0.03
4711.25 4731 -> 0.04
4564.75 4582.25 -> -0.05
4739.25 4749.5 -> -0.05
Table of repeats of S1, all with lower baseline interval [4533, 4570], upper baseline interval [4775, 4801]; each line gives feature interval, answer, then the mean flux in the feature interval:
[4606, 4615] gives -0.3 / 10.7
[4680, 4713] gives 3.2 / 9.74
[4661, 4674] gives 0.8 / 9.99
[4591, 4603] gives 0.2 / 10.1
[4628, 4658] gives 1.0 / 10.2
